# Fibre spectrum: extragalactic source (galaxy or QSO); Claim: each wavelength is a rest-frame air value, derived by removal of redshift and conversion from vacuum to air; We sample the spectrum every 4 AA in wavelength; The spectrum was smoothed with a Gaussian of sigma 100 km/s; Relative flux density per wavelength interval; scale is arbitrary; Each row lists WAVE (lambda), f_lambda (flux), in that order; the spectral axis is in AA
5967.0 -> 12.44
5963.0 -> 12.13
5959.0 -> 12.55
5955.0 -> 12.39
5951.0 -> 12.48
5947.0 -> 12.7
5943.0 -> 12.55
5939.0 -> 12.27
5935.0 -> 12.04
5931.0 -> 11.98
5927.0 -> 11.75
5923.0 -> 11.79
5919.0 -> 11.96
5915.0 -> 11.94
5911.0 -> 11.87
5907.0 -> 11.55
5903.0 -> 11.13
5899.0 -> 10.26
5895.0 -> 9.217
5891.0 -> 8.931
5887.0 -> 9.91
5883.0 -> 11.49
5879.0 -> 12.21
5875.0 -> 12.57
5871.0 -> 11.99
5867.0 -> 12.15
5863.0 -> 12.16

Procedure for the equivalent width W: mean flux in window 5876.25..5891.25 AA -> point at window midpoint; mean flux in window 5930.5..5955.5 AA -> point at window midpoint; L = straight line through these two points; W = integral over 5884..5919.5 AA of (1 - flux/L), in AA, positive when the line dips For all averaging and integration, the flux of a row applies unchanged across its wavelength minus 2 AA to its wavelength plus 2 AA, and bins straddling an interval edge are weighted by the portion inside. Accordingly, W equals 2.1 AA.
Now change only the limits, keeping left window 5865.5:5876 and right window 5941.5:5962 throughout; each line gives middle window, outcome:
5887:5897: 2.5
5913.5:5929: 0.7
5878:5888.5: 0.9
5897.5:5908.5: 1.2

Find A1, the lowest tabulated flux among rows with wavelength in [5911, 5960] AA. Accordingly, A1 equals 11.75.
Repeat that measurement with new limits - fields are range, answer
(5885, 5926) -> 8.931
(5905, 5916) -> 11.55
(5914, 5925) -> 11.79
